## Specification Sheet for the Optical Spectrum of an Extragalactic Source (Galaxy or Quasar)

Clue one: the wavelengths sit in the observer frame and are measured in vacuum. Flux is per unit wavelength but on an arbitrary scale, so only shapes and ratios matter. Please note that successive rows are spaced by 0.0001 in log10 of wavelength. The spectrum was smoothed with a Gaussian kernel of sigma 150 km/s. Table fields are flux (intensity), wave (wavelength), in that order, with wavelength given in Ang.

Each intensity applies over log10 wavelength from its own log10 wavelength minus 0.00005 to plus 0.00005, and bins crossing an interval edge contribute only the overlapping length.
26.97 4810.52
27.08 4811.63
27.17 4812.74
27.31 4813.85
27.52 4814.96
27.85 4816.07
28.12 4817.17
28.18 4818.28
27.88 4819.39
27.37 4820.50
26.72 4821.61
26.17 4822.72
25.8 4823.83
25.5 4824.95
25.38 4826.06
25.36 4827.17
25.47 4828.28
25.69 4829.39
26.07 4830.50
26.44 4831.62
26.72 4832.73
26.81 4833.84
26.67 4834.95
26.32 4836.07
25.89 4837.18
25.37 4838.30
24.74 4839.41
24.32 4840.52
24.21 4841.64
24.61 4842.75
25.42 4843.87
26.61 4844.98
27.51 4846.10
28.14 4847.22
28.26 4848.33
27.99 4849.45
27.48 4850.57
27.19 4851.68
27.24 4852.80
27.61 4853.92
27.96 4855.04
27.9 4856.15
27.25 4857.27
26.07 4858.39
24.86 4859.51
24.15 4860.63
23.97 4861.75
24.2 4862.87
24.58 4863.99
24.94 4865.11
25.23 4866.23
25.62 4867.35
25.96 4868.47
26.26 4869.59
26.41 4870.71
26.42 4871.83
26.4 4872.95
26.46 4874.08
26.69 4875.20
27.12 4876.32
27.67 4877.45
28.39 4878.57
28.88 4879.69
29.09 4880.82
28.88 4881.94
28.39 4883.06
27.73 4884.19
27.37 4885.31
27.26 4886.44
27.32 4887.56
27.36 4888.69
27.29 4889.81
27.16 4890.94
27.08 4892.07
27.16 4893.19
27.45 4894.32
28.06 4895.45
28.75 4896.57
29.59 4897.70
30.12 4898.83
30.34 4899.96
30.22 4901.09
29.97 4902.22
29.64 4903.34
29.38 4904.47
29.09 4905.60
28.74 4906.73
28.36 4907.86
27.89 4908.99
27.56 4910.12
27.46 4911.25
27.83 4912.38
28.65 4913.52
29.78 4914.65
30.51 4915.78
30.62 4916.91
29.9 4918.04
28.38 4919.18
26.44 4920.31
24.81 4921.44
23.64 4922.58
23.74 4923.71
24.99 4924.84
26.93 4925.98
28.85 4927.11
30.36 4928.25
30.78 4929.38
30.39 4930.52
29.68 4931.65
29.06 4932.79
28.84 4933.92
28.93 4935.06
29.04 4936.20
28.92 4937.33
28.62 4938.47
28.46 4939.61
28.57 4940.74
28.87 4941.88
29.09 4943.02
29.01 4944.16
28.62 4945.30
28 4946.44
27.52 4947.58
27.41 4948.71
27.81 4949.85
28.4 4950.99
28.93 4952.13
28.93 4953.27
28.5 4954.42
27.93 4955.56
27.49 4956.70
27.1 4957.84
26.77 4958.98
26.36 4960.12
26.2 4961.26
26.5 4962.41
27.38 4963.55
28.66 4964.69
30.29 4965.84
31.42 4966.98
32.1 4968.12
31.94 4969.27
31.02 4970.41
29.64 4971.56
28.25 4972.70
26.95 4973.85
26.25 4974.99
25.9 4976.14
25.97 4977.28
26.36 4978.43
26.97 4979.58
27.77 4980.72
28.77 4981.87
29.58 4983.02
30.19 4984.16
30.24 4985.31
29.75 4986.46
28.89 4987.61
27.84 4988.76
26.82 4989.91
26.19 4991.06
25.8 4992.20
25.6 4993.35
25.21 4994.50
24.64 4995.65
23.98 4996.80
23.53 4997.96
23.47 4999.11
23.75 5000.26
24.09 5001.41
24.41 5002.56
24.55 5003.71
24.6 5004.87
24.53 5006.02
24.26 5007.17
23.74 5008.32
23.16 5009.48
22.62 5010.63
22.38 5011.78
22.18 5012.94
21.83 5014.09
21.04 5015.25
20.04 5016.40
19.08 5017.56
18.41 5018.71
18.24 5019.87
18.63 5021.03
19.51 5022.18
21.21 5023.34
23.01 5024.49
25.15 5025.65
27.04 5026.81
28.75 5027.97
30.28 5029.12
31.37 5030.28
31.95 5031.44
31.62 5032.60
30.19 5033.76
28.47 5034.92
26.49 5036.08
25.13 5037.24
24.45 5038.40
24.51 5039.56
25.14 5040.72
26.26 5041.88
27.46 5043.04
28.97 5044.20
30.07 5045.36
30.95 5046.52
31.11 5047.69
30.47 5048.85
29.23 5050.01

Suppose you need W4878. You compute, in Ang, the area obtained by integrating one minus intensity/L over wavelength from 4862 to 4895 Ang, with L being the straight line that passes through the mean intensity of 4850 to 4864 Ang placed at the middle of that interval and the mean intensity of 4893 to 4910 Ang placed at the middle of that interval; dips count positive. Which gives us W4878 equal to 0.8 Ang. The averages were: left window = 26.2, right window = 29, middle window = 26.9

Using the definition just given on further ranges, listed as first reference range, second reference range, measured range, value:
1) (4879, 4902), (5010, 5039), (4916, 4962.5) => -2.1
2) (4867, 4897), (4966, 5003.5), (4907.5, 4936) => -0.9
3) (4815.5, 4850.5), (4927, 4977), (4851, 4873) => 0.8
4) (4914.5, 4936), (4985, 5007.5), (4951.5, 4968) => -0.7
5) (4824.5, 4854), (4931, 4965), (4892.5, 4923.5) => -1.1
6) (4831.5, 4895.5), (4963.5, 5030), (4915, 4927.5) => -0.5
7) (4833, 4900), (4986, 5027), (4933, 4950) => -2.4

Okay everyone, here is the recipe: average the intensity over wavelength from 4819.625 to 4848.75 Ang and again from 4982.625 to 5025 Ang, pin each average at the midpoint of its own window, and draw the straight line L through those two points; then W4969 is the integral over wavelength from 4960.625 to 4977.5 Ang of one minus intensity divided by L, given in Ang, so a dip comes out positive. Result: -2.93 Ang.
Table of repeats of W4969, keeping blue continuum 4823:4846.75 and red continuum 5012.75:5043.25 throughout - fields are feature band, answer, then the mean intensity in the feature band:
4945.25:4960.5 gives -1.6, 27.8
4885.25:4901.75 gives -1.8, 28.2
